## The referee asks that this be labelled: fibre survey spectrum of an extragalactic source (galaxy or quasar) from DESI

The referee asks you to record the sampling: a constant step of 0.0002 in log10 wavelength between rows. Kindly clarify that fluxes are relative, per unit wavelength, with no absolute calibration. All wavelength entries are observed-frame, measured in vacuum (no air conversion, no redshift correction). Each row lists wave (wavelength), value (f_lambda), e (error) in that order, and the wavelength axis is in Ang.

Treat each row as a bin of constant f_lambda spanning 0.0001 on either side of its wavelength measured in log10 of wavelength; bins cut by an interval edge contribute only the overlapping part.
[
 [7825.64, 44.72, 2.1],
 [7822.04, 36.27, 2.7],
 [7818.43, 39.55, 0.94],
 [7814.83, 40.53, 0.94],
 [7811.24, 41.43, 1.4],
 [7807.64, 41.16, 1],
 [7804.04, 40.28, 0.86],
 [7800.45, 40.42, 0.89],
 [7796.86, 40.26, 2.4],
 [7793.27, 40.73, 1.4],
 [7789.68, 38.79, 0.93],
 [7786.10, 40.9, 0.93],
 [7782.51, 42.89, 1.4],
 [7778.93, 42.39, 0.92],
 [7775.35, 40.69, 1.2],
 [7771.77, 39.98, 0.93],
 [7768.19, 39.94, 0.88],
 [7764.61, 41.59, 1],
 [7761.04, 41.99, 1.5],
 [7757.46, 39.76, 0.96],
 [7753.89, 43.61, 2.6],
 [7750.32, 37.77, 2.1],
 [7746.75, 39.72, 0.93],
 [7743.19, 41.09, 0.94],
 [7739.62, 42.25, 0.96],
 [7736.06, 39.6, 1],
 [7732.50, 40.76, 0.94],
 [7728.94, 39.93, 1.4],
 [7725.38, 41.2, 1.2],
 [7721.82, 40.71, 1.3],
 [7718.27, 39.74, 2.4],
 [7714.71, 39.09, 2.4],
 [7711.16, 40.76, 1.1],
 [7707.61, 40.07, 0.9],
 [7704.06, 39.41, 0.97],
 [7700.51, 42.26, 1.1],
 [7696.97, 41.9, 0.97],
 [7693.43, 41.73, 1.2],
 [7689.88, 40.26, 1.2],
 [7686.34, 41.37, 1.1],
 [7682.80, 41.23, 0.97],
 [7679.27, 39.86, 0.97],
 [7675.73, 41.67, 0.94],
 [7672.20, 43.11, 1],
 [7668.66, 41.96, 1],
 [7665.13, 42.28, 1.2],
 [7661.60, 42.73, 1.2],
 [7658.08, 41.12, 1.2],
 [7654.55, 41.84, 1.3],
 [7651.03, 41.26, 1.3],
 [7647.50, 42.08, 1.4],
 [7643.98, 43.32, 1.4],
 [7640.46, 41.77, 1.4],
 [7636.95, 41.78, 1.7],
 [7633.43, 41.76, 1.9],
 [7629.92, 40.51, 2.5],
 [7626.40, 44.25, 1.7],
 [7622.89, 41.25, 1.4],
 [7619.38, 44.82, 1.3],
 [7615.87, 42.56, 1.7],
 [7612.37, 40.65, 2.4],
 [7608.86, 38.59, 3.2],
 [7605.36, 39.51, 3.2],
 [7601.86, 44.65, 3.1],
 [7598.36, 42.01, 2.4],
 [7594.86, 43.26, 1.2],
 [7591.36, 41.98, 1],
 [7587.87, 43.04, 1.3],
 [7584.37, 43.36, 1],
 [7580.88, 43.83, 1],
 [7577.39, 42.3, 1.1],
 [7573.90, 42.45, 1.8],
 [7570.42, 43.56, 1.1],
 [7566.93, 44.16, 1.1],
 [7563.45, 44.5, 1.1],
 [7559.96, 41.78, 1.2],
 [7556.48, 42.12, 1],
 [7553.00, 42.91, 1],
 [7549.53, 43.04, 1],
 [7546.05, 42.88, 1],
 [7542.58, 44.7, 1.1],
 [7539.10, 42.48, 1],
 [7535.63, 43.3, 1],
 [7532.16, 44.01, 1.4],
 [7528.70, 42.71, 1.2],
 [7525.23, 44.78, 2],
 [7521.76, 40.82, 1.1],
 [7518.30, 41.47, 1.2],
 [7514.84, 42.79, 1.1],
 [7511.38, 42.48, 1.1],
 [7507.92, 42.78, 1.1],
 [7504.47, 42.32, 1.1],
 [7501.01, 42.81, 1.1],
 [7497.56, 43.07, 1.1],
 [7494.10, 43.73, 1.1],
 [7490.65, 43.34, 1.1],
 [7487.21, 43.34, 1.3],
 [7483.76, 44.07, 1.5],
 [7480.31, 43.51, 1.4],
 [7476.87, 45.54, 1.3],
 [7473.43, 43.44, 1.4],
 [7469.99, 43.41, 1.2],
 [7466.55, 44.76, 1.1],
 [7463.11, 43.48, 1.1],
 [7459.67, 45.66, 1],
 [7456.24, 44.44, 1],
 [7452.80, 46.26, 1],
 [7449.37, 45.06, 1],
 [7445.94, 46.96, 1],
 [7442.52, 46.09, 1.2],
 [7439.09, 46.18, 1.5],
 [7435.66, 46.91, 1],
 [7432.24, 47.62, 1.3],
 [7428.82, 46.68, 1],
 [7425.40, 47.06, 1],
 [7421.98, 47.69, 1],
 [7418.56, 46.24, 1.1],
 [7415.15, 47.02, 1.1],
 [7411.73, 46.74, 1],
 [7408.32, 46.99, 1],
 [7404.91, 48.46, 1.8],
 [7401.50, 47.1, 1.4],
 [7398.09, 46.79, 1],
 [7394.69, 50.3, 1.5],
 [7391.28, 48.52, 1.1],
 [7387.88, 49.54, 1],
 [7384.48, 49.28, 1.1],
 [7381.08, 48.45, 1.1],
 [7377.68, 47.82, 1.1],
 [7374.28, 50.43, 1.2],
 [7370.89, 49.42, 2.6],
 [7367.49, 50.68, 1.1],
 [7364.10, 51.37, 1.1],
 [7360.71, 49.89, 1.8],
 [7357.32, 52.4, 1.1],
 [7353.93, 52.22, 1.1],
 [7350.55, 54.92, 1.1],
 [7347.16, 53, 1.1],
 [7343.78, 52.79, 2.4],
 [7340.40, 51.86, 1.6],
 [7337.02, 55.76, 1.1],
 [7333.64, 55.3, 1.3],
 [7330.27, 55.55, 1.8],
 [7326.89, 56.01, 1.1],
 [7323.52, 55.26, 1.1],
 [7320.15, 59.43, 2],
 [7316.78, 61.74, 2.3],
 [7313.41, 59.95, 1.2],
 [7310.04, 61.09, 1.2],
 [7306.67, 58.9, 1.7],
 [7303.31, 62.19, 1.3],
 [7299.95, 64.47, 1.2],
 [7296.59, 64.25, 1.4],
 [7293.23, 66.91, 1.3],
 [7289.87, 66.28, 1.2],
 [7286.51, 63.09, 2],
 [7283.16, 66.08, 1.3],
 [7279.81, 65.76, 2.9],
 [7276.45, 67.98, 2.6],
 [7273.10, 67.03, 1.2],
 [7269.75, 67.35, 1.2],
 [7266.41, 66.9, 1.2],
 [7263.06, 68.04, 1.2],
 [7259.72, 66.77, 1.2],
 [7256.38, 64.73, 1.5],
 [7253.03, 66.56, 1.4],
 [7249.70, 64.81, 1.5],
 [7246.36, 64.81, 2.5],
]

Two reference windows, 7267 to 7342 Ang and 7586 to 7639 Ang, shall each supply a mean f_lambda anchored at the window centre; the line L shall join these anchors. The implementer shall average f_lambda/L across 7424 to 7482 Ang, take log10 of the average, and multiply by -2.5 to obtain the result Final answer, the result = 0.15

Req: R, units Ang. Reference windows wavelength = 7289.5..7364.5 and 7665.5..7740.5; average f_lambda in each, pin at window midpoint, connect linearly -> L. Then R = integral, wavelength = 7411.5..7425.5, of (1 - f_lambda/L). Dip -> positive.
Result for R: 1.7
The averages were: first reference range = 57.4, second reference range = 40.9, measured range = 46.9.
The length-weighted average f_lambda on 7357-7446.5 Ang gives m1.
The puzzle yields 48.2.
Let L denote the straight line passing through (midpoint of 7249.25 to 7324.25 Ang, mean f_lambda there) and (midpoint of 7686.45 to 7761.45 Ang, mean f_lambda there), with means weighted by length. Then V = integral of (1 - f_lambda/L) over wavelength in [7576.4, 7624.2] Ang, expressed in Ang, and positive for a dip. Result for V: 5.1 Ang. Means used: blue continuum 64.3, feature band 42.3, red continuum 40.6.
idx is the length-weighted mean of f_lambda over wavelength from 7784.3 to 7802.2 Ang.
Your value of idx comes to 40.2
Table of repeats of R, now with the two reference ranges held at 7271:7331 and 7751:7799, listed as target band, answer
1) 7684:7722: 3.05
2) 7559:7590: 4.22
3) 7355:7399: 6.95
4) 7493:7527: 6.60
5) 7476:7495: 3.60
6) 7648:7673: 2.24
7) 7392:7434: 7.29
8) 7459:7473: 2.76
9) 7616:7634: 1.96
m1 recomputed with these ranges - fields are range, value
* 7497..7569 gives 42.9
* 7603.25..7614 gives 39.7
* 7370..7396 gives 49.2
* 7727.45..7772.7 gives 40.6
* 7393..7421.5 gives 47.5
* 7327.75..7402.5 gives 51.1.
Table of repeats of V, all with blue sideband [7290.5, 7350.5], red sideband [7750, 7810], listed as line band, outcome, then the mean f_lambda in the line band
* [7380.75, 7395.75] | 1.79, 49.2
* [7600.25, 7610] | 1.35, 41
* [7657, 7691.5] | 2.57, 41.6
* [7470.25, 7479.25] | 1.43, 44.3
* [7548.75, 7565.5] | 2.22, 42.9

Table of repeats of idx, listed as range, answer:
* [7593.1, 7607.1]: 42.3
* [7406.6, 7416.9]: 46.9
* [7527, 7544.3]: 43.4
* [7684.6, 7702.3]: 41.5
